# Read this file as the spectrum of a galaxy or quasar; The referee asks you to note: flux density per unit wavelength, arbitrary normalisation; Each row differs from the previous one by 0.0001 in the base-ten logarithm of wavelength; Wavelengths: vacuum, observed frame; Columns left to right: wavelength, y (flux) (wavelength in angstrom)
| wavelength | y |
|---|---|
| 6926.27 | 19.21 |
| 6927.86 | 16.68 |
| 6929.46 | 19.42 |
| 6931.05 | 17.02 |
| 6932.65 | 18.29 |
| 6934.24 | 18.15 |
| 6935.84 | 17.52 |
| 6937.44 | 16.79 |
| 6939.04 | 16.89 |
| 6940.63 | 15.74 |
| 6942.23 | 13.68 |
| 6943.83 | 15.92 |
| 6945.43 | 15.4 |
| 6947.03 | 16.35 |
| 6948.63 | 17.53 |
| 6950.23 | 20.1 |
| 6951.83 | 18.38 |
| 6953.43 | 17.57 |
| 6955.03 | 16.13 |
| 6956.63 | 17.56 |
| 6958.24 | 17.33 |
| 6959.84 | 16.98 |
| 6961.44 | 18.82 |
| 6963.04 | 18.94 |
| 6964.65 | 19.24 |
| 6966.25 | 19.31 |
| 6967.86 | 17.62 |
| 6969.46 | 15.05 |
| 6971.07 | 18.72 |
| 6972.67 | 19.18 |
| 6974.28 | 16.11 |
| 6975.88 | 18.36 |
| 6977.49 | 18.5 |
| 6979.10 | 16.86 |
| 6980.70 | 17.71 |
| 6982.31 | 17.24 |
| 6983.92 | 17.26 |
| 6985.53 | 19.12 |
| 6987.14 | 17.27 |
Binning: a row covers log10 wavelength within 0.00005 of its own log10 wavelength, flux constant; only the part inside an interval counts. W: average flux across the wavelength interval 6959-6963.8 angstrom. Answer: 18.3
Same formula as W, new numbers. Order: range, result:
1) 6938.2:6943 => 15.5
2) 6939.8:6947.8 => 15.4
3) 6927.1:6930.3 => 18.1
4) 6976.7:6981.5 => 17.7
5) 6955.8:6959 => 17.4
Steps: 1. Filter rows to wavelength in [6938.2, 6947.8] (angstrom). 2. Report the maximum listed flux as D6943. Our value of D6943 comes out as 16.89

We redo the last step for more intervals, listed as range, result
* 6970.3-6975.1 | 19.18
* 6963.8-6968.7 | 19.31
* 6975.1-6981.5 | 18.5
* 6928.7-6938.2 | 19.42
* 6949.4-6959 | 20.1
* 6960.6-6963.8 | 18.94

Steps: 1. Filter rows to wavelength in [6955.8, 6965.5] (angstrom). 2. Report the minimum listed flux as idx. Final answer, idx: 16.98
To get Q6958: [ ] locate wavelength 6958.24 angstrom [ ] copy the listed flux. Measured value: 17.33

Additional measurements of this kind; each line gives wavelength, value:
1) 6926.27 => 19.21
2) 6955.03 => 16.13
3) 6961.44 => 18.82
